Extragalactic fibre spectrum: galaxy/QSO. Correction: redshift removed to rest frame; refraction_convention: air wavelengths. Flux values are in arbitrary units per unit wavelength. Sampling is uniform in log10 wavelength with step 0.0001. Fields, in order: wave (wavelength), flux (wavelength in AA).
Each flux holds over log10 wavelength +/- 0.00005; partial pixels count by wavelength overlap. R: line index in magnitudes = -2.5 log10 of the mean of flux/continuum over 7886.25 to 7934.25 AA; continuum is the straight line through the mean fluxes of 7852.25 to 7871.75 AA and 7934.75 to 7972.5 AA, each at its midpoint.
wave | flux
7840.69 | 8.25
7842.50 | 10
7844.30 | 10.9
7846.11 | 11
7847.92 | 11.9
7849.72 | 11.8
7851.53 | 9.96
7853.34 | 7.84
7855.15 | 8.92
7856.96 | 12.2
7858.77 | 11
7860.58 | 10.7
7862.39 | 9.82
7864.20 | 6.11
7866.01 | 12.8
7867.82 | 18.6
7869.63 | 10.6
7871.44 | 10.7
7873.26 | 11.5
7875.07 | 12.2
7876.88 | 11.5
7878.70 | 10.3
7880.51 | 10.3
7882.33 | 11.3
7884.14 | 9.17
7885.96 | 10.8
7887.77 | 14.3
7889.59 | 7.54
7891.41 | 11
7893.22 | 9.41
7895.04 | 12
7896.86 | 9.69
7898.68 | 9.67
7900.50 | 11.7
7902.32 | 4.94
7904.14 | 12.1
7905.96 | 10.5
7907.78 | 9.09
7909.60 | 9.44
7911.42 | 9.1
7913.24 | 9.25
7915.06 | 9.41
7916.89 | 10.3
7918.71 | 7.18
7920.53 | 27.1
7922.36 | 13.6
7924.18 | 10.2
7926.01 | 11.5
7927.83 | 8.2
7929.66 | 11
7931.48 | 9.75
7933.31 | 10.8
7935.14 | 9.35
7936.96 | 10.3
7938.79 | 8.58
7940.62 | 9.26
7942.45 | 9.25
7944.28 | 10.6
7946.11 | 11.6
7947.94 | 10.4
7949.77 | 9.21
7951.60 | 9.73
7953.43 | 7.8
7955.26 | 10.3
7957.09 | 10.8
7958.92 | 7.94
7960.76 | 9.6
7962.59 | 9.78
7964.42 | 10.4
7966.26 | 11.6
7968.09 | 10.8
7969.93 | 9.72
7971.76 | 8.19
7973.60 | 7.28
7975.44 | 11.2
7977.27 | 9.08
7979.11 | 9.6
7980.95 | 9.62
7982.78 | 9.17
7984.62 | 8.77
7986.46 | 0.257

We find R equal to -0.05 mag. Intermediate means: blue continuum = 10.8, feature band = 10.7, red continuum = 9.79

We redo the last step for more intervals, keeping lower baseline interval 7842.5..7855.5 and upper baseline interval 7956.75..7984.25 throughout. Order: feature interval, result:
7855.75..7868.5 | -0.11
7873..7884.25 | -0.08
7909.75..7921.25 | -0.17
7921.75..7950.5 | -0.04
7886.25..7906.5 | -0.02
